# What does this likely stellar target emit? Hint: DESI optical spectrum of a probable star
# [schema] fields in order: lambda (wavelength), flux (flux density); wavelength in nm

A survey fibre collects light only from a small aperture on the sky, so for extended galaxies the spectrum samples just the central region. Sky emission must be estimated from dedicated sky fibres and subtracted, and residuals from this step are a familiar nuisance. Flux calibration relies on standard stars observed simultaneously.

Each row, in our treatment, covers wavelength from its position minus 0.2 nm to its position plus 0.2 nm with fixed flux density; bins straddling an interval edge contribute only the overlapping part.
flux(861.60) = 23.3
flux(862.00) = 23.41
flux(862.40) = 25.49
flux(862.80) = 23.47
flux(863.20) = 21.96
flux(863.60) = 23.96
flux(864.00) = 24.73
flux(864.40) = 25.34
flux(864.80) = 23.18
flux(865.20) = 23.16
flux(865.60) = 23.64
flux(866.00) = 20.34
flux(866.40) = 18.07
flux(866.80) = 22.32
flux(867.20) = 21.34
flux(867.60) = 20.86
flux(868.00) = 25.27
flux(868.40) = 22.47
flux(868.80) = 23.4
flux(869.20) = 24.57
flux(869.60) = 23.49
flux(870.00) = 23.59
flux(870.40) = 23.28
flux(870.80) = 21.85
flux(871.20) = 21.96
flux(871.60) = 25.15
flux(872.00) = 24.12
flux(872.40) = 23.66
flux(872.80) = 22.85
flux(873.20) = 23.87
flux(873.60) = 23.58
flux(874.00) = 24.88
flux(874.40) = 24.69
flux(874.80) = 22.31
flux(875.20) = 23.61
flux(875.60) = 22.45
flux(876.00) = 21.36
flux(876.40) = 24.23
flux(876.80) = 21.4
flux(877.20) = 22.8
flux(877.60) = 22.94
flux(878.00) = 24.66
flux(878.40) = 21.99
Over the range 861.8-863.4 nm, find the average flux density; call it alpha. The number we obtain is 23.6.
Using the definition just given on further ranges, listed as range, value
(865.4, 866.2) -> 22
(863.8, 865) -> 24.4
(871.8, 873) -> 23.5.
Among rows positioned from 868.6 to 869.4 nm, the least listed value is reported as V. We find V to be 23.4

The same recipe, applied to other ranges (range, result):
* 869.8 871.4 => 21.85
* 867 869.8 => 20.86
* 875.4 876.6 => 21.36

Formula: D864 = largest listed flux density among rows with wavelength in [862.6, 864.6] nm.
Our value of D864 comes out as 25.34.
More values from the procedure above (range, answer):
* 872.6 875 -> 24.88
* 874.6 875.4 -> 23.61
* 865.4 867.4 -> 23.64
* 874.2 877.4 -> 24.69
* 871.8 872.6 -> 24.12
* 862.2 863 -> 25.49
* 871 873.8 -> 25.15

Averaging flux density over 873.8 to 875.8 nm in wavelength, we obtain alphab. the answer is 23.6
